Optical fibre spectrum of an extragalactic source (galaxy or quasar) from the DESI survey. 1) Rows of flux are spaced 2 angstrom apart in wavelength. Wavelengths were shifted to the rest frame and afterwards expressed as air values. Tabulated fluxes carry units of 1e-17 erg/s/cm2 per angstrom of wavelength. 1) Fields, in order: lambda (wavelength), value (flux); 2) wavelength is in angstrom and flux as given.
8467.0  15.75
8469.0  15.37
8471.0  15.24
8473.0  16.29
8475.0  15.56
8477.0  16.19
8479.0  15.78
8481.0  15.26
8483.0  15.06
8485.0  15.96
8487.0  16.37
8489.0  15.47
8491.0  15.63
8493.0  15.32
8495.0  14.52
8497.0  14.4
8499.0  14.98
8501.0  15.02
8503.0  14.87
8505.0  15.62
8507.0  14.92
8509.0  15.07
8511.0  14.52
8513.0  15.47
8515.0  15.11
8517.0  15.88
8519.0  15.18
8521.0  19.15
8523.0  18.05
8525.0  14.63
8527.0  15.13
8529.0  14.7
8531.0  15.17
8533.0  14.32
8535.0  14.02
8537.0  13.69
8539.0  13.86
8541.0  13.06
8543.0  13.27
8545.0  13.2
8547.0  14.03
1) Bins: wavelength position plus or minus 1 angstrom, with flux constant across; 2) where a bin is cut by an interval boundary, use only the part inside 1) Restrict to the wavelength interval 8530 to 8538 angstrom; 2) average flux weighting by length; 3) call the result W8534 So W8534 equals 14.3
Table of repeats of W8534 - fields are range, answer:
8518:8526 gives 16.8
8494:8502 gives 14.7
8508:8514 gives 15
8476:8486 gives 15.7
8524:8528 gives 14.9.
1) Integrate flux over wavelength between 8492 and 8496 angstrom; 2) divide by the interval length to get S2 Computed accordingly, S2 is 14.9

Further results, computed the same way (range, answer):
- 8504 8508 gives 15.3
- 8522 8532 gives 15.5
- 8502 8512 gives 15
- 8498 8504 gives 15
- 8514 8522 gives 16.3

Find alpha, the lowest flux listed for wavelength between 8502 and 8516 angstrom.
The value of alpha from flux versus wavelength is 14.52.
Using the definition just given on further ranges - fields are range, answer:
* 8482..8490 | 15.06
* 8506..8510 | 14.92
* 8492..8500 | 14.4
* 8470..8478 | 15.24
